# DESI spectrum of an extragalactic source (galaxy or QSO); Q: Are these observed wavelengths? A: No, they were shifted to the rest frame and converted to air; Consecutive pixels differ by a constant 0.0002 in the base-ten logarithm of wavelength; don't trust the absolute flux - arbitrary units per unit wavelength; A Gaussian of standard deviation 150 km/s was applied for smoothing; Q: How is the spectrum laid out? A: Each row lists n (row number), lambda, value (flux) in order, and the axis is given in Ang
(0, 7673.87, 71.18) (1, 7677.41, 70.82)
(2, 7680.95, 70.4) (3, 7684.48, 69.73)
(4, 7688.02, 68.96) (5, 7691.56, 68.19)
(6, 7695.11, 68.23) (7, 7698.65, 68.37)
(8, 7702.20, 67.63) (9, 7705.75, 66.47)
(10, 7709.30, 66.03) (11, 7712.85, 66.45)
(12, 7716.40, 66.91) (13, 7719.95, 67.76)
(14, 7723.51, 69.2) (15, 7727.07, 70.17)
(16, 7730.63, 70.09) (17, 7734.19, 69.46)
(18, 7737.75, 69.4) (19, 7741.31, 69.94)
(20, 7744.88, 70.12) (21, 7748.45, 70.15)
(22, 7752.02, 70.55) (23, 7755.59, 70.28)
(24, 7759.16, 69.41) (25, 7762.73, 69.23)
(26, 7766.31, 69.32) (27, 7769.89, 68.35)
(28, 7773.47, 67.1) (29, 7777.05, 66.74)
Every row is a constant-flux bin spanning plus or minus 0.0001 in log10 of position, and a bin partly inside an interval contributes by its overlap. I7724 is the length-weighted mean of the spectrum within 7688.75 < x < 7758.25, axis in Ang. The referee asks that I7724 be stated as 68.7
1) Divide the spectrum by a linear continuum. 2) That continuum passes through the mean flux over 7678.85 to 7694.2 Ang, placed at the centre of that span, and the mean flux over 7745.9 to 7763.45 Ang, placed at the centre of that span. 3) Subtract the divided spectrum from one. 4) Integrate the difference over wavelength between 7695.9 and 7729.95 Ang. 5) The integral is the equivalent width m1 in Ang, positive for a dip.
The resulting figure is 0.9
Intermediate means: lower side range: 69.3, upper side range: 70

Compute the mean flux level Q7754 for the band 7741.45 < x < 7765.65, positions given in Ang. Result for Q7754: 69.9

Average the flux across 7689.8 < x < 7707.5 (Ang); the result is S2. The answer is 67.7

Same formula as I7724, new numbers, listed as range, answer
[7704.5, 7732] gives 67.9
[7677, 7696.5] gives 69.3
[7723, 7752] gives 69.9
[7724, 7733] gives 69.9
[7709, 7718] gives 66.6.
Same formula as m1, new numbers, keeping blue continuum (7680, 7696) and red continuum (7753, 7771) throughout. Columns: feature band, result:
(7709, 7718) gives 0.35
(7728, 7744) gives -0.11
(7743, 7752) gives -0.11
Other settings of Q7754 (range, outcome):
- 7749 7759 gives 70.2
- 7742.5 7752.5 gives 70.2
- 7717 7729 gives 68.8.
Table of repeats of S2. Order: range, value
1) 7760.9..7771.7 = 68.9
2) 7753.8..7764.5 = 69.7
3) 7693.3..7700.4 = 68.3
